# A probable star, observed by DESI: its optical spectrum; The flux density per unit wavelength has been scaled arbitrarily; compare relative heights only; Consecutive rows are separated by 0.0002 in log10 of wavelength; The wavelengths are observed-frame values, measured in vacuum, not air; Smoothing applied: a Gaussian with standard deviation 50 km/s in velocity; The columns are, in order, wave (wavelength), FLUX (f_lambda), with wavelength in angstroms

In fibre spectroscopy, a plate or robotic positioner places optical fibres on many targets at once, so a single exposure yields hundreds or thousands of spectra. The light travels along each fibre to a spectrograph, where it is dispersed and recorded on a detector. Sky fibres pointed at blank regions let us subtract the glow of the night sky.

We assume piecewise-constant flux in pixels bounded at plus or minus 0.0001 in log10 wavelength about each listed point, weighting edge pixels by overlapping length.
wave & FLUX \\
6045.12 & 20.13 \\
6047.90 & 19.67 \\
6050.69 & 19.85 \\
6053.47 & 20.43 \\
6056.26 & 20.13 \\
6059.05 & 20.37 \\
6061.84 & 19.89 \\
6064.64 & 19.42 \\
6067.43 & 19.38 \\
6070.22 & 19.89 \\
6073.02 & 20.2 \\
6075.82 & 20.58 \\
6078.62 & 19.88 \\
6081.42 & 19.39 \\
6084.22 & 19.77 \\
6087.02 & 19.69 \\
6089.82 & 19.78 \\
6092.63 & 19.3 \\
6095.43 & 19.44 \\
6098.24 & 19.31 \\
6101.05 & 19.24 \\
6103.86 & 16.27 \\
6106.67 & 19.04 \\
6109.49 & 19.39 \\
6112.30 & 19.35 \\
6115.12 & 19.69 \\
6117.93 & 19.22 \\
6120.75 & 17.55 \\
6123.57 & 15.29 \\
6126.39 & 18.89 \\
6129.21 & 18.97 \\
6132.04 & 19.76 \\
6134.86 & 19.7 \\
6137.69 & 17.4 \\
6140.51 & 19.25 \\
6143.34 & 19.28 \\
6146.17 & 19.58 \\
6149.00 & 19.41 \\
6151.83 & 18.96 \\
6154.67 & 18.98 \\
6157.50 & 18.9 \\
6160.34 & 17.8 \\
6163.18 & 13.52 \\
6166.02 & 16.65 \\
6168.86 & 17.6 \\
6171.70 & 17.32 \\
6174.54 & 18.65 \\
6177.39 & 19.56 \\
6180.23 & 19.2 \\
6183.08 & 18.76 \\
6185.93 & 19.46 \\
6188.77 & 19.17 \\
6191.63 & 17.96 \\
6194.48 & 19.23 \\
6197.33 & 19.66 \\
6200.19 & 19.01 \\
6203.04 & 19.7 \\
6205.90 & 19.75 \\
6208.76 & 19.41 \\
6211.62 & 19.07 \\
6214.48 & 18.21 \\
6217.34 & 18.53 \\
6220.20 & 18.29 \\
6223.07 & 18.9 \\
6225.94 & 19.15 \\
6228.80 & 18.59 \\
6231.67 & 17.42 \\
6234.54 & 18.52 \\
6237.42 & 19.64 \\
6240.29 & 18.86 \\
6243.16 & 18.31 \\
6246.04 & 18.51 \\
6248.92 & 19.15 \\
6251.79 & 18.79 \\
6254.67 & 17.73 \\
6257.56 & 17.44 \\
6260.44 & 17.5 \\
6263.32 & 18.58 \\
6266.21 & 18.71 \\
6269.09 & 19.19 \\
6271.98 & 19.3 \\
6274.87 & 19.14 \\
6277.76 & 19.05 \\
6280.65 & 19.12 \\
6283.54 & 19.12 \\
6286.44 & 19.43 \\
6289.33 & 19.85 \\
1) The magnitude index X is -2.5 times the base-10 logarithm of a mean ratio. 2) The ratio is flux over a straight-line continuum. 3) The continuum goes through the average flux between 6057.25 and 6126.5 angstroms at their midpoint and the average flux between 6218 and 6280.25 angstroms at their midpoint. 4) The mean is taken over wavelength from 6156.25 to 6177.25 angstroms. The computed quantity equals 0.096 mag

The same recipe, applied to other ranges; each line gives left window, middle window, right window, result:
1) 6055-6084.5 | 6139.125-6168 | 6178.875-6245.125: 0.06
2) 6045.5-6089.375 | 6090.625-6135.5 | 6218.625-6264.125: 0.04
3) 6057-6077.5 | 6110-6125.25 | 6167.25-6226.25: 0.07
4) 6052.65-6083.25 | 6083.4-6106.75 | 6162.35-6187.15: 0.02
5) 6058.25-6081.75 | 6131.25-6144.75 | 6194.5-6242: 0.02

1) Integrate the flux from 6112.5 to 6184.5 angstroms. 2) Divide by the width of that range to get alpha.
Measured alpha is 18.4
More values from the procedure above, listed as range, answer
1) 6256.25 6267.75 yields 18.1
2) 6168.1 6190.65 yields 18.7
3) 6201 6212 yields 19.5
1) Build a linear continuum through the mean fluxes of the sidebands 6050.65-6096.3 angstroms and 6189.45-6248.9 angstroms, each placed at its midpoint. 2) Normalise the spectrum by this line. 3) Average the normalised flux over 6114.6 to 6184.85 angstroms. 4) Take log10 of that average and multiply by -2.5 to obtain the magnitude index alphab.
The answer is 0.05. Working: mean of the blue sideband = 19.9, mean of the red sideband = 18.8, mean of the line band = 18.4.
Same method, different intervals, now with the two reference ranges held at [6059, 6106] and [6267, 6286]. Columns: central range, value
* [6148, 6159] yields 0.019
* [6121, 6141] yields 0.059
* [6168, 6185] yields 0.043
